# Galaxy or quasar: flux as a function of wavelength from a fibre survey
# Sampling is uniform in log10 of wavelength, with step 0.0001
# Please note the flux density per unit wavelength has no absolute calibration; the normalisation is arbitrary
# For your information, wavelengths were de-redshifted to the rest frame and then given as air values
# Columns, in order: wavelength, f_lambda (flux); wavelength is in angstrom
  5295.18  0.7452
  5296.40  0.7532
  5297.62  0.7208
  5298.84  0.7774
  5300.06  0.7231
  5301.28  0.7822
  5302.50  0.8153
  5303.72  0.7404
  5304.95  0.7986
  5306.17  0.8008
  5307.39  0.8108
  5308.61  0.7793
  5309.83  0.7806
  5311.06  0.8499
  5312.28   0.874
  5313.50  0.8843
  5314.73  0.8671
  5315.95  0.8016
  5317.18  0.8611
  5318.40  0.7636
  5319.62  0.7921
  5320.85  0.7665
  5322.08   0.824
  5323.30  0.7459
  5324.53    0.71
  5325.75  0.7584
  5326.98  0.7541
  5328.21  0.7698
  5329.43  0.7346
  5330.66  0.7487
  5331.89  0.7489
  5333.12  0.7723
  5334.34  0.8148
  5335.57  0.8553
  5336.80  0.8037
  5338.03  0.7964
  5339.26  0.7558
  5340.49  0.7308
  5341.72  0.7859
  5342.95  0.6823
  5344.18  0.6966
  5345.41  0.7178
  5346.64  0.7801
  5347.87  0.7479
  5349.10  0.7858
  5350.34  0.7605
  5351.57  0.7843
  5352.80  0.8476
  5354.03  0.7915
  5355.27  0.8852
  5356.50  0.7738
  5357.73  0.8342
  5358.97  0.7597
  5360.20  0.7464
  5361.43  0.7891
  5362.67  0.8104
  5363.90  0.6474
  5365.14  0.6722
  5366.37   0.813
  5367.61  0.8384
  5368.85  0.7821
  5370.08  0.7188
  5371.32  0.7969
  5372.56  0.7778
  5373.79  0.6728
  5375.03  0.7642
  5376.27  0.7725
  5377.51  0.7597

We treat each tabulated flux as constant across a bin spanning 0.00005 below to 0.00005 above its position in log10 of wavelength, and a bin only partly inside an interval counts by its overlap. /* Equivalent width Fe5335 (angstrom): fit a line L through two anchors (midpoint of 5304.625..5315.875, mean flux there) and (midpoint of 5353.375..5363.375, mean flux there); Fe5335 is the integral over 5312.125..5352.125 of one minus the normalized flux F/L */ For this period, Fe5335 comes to 1.8 angstrom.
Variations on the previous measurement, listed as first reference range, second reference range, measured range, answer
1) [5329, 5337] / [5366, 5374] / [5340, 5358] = 0.1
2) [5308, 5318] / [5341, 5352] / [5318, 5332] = 0.8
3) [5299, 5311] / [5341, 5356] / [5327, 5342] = 0.0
